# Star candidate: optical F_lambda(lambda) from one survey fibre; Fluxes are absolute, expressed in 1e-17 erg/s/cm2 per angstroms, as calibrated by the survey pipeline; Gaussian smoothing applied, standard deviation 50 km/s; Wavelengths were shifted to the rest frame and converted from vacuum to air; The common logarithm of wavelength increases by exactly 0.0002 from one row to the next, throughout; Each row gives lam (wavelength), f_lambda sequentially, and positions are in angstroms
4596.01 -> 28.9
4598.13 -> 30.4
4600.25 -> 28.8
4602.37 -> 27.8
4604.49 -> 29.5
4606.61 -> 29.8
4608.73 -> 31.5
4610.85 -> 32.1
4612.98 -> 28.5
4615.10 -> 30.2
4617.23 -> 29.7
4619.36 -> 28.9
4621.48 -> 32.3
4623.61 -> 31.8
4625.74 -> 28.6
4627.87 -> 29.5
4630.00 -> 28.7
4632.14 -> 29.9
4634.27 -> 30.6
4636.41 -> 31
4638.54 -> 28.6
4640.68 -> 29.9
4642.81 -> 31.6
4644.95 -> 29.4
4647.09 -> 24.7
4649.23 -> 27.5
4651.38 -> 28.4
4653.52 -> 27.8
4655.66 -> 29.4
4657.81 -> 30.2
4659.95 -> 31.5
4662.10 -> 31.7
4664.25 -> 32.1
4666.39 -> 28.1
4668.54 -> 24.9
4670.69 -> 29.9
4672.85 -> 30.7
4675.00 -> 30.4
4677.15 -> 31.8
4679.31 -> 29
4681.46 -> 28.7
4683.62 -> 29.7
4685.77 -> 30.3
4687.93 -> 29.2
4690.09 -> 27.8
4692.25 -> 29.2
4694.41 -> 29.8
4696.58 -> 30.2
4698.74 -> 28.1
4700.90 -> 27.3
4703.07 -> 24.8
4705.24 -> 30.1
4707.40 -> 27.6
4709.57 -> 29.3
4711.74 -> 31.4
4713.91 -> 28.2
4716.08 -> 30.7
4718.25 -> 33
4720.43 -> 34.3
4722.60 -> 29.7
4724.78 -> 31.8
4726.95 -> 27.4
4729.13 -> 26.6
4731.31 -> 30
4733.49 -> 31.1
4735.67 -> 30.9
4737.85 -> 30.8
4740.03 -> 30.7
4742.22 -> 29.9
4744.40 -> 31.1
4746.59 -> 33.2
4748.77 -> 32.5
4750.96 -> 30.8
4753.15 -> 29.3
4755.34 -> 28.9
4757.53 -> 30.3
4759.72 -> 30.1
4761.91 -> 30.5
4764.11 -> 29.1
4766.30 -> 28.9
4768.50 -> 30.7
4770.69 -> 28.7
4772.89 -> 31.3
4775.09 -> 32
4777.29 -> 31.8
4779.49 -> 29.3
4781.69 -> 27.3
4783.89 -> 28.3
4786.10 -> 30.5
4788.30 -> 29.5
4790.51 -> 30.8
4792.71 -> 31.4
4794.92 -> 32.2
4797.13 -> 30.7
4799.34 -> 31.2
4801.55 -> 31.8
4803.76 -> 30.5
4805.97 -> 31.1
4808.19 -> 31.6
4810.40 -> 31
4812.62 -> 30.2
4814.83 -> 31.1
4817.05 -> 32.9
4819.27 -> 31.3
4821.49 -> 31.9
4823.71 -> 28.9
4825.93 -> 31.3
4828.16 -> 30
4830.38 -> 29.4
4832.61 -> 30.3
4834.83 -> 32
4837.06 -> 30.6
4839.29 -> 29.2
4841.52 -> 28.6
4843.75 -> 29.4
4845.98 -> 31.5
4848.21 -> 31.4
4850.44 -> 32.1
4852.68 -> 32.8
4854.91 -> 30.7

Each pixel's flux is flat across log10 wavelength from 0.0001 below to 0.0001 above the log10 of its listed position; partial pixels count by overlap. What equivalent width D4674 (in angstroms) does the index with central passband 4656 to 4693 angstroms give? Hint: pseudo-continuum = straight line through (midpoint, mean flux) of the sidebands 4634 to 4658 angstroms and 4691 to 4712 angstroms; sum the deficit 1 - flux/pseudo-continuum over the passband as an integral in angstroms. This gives -1.1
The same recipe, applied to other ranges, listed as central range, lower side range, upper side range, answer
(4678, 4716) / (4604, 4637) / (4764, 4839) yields 1.76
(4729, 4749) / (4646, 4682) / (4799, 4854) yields -0.54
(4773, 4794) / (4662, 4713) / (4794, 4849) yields 0.12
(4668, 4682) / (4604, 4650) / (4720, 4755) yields 0.26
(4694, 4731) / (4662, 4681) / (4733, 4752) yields 1.40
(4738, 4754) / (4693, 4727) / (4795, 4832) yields -0.51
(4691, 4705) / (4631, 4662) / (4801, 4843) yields 0.67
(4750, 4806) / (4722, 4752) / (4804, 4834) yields 0.75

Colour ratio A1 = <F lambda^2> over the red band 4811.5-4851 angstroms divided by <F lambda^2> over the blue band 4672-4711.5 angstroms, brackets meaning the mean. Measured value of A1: 1.1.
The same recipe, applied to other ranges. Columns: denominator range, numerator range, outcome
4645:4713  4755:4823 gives 1.10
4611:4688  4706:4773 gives 1.06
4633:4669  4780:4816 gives 1.11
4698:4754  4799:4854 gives 1.07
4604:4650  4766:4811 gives 1.10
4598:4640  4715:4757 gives 1.08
